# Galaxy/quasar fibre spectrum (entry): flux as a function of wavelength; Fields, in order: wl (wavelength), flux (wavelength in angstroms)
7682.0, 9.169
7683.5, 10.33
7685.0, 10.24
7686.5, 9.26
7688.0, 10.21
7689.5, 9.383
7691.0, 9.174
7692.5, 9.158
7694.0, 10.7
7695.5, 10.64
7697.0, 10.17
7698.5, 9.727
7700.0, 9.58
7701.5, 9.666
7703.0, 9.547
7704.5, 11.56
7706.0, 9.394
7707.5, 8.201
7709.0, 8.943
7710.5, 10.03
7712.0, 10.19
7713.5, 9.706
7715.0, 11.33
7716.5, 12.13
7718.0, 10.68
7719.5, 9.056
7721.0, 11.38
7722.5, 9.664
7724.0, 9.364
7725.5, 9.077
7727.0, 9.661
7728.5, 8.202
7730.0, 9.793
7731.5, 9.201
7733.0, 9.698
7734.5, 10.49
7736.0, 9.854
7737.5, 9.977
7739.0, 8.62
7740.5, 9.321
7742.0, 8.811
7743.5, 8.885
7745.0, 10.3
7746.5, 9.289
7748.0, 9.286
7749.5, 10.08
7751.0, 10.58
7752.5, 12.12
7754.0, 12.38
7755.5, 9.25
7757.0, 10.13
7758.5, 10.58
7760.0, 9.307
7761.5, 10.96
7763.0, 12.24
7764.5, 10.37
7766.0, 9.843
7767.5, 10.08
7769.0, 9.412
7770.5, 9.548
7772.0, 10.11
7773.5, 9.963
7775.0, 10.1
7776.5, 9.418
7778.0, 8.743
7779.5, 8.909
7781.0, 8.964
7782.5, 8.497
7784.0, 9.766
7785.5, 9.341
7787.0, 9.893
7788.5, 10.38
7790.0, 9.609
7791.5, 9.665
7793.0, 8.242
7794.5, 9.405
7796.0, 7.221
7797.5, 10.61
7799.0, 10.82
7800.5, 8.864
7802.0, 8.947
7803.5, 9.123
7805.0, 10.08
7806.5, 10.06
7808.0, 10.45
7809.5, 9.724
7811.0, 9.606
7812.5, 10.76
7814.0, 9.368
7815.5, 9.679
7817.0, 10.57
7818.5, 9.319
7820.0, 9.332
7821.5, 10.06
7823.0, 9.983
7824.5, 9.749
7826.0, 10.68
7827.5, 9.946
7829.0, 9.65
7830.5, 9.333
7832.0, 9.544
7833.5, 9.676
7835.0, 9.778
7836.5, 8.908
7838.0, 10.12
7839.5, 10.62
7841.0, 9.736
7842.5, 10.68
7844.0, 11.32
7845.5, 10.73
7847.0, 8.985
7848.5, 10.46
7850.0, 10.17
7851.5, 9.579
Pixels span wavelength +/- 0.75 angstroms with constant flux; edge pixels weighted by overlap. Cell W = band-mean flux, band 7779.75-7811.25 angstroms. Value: 9.48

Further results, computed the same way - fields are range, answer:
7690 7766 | 9.97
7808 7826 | 9.89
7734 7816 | 9.78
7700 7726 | 9.99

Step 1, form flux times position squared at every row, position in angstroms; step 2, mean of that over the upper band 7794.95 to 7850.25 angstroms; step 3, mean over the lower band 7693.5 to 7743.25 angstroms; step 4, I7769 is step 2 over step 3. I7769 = 1.0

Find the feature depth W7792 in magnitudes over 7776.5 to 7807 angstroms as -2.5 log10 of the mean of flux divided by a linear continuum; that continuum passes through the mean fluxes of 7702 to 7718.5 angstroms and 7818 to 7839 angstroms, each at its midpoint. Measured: 0.06 mag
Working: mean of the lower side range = 10.1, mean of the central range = 9.35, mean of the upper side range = 9.74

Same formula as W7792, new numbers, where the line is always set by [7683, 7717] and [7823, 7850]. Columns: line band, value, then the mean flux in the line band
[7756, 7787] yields 0.02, 9.81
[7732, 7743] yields 0.05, 9.52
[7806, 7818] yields 0.00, 10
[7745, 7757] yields -0.05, 10.4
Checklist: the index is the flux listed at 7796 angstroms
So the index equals 7.221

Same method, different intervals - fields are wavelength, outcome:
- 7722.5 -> 9.664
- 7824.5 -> 9.749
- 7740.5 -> 9.321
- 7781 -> 8.964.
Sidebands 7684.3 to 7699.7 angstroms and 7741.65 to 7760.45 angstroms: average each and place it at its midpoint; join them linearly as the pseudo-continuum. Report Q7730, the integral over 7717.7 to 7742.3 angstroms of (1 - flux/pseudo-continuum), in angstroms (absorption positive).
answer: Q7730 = 1.1 angstroms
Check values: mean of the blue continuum 9.86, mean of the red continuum 10.1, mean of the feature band 9.57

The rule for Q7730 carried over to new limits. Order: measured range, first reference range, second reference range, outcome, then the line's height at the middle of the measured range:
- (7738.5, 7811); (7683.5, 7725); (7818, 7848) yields 1.3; 9.94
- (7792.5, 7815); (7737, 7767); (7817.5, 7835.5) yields 0.7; 9.87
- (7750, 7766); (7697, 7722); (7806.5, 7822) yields -1.2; 9.99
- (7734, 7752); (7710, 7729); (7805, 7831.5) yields 0.7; 10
